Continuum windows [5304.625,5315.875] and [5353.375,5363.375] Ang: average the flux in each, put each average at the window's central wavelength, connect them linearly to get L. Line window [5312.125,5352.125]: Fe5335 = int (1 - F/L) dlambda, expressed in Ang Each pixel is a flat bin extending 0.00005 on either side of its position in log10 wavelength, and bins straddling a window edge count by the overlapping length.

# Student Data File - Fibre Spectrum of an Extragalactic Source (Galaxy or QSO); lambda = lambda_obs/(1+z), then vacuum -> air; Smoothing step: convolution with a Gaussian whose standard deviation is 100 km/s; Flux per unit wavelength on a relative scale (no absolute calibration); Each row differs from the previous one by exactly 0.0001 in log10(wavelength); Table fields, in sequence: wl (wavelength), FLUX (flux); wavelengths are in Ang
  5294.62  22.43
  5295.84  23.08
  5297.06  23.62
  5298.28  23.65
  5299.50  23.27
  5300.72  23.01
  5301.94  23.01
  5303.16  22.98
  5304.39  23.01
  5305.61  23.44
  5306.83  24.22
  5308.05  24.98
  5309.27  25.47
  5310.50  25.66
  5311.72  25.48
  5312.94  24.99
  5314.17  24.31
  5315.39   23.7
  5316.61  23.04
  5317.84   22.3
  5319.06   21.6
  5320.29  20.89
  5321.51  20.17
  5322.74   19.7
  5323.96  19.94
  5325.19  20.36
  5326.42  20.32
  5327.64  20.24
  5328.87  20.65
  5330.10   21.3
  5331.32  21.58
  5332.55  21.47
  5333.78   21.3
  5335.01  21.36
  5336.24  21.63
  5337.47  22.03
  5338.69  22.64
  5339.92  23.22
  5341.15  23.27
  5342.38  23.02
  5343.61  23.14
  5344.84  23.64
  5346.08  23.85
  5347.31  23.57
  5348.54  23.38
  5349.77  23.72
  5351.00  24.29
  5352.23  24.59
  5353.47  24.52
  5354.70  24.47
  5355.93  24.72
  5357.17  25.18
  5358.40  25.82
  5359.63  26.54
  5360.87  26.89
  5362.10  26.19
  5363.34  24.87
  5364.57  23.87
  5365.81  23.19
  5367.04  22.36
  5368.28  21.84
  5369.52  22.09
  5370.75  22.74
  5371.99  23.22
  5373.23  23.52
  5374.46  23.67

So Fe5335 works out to 4.49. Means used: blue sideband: 24.7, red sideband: 25.6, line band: 22.3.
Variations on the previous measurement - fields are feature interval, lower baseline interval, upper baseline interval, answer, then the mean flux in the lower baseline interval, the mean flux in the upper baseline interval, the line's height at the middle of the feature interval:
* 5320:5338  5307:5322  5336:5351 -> 1.9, 23.6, 23.2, 23.4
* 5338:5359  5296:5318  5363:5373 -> -0.6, 23.9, 23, 23.3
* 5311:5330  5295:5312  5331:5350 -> 1.2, 23.9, 22.7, 23.3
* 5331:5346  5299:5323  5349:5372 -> 0.9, 23.3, 24.3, 23.9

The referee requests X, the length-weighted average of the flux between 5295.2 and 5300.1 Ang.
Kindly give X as 23.4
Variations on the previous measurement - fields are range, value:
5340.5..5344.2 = 23.1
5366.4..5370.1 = 22.1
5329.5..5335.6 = 21.4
